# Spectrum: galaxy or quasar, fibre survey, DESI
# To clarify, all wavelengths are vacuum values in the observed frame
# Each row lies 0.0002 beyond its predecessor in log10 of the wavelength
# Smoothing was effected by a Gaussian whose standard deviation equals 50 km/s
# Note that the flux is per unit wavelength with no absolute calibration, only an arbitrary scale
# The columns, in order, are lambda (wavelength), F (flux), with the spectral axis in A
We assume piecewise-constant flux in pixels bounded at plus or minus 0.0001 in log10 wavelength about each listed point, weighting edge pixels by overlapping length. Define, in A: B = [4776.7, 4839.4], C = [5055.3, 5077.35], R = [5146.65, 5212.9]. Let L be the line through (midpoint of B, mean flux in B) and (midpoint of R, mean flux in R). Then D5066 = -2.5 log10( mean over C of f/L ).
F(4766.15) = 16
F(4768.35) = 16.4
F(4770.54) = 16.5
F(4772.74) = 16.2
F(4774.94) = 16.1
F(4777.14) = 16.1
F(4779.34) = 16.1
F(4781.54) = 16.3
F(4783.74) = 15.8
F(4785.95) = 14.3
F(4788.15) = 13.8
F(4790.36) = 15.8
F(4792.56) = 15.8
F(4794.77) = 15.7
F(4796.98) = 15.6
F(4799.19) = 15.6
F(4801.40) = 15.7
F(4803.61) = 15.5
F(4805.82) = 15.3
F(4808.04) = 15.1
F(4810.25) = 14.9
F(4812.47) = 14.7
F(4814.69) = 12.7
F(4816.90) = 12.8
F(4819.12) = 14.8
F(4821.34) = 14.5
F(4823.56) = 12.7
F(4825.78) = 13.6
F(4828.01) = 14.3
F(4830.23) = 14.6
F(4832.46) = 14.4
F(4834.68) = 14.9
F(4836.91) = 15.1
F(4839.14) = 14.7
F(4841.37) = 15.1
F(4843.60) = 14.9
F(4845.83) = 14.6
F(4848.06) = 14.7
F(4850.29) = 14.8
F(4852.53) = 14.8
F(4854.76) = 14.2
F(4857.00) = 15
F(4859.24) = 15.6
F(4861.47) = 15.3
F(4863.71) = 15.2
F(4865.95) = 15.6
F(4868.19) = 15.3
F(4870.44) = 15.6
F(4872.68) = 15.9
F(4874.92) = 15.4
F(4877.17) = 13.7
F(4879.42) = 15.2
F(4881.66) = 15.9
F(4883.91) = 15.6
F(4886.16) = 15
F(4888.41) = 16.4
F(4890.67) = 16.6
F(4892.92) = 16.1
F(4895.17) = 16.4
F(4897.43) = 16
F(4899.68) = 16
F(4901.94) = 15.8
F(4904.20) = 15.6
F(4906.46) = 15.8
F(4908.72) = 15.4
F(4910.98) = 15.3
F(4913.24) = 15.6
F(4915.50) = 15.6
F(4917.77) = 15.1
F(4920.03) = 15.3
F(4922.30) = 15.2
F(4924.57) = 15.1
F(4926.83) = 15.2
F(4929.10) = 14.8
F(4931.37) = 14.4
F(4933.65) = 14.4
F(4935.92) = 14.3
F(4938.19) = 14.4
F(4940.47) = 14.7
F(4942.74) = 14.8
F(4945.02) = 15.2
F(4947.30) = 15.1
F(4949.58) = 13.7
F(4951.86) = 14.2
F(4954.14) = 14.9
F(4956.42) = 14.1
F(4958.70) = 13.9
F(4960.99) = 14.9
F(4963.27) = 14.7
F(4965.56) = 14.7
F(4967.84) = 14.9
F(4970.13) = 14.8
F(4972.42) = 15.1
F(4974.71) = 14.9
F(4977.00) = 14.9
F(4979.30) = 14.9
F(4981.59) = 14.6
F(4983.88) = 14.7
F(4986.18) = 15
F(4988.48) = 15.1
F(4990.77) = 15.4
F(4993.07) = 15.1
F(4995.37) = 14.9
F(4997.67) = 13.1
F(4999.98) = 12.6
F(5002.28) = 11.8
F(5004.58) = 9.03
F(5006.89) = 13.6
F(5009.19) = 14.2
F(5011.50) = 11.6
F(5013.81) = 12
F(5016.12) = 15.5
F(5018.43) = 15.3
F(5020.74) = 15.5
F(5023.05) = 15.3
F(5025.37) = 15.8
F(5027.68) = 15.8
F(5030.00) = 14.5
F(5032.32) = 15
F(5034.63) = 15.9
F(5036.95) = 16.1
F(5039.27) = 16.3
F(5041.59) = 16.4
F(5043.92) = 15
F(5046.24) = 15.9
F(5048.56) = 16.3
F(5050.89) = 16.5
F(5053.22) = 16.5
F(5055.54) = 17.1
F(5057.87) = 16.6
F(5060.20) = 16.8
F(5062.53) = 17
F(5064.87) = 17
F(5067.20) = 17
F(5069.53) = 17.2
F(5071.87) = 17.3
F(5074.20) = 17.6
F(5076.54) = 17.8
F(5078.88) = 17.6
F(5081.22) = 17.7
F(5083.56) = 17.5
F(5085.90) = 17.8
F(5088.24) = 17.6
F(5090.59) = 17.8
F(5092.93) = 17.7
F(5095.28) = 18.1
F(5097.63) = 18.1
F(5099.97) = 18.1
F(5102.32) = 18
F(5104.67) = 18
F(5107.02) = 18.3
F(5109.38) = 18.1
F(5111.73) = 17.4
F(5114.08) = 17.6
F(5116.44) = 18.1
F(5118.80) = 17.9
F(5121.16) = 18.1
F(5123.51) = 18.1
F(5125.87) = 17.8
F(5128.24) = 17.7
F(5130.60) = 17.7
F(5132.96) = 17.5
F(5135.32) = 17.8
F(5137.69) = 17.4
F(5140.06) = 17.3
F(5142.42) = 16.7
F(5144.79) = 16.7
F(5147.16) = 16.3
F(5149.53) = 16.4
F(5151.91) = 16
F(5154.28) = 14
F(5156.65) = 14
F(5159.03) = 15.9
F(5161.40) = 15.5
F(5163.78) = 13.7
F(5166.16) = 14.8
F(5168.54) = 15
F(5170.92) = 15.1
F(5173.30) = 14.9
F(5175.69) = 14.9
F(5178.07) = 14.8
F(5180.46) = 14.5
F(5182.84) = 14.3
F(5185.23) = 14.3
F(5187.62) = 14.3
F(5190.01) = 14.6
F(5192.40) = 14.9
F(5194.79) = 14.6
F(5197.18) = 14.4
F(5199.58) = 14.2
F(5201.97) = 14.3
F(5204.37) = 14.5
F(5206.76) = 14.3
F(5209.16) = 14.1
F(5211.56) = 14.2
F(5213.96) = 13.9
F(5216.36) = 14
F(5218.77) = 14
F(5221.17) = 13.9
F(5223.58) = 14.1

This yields -0.16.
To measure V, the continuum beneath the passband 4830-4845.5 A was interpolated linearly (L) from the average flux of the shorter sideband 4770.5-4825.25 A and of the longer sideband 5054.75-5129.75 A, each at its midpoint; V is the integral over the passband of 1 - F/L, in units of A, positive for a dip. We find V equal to 0.6 A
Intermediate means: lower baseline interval 15.1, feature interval 14.8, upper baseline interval 17.6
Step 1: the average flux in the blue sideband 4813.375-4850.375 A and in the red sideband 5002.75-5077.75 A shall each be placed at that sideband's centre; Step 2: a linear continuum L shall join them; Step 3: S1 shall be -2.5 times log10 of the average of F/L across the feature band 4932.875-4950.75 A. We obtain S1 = 0.029 mag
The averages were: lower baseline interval 14.3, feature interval 14.6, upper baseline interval 15.6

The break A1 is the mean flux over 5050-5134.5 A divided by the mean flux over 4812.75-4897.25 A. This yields 1.2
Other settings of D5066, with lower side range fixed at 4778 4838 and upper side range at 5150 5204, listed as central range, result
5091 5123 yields -0.216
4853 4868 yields -0.025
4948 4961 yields 0.039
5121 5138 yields -0.204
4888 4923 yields -0.068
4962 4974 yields -0.006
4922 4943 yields 0.006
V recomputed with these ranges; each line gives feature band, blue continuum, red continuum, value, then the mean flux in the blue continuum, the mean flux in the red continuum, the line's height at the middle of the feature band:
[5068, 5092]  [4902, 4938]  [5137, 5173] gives -3.3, 15.1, 15.6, 15.5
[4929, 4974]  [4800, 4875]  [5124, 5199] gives 1.4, 14.8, 15.6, 15.1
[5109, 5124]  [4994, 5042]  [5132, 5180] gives -2.5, 14.3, 15.7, 15.3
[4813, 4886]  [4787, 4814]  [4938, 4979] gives 1.6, 15.2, 14.7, 15.1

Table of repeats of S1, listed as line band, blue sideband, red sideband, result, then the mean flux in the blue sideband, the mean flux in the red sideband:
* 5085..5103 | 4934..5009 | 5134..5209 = -0.204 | 14.3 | 15.2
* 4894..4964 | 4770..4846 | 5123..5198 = 0.013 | 15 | 15.7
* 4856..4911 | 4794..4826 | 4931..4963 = -0.074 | 14.6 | 14.5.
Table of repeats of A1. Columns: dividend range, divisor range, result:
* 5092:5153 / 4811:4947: 1.17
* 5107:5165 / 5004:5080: 1.07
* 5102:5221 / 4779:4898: 1.05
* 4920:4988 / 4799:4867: 1.00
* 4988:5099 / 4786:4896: 1.05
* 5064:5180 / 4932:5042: 1.16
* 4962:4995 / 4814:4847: 1.05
